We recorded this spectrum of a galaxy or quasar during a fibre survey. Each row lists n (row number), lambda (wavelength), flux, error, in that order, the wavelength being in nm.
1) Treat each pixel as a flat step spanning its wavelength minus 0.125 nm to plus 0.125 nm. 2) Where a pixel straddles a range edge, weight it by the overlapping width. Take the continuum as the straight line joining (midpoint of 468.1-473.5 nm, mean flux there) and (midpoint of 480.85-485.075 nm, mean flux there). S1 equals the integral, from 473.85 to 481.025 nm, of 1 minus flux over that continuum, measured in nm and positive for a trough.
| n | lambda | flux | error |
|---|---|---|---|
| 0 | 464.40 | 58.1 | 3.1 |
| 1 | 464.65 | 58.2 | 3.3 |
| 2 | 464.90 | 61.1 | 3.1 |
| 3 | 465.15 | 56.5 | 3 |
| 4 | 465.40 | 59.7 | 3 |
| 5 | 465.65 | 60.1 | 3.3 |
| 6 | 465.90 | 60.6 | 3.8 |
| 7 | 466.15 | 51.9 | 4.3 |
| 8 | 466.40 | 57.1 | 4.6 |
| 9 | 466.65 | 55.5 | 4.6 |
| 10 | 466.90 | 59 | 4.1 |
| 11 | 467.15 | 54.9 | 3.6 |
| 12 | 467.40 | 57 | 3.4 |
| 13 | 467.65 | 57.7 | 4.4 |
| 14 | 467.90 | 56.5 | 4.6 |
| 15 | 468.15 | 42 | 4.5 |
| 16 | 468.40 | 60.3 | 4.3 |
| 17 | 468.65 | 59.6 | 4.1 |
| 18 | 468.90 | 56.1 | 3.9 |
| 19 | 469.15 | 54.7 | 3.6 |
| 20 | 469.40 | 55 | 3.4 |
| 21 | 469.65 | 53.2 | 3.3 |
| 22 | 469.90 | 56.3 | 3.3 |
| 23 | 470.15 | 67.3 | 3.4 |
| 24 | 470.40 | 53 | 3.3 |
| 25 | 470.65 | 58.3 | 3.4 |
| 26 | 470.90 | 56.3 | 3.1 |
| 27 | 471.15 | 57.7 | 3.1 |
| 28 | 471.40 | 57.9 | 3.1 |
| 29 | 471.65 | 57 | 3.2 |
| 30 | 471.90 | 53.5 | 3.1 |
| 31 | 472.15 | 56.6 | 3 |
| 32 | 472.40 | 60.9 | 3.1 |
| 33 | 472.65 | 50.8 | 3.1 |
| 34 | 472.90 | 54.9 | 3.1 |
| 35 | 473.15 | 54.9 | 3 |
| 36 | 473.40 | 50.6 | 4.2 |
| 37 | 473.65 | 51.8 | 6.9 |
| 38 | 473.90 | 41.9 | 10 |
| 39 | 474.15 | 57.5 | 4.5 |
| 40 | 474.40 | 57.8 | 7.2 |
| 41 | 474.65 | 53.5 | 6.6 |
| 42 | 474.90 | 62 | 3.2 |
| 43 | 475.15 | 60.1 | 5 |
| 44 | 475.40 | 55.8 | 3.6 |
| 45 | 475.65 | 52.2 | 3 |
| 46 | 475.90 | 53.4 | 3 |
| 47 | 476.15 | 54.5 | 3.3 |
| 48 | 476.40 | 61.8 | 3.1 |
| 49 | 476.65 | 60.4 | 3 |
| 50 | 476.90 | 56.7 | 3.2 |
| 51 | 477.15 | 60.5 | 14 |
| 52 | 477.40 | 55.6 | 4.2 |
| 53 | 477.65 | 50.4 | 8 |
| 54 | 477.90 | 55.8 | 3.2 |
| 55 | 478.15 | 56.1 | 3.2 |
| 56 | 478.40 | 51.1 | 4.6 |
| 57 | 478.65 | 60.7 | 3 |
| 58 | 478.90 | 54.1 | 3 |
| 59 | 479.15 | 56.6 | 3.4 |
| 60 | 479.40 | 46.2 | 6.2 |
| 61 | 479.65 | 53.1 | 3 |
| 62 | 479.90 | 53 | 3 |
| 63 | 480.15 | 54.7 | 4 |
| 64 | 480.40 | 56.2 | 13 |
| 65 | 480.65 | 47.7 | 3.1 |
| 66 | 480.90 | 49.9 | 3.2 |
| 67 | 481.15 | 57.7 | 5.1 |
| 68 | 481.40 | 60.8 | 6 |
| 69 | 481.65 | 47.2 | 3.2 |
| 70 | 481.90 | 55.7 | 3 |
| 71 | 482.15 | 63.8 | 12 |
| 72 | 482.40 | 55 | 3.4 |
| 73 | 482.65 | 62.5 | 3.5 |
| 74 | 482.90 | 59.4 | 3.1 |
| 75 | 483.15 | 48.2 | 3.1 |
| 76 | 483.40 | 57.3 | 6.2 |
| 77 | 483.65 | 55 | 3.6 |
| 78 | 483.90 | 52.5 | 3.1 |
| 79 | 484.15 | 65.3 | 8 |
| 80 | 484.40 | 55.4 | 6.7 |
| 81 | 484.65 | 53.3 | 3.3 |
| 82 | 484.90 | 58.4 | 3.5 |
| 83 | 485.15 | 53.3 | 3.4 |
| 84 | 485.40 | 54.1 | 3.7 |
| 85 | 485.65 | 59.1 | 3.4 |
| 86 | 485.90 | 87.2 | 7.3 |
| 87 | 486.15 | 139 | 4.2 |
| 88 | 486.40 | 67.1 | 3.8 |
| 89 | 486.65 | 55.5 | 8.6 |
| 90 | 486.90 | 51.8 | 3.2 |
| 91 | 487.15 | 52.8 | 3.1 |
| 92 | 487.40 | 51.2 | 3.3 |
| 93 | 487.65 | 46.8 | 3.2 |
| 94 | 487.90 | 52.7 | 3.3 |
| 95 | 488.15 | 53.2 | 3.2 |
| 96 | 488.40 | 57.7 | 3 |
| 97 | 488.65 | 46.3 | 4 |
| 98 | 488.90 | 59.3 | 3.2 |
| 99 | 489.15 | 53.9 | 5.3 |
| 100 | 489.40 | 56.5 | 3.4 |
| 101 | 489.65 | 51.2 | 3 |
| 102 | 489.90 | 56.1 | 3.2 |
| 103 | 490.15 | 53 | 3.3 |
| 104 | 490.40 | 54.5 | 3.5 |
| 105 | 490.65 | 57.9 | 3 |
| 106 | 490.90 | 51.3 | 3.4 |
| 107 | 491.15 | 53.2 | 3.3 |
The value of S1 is 0.16 nm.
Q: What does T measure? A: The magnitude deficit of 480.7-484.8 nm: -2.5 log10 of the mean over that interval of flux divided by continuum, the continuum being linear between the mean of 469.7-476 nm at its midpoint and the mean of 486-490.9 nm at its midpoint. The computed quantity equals 0.03 mag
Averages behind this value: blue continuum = 55.7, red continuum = 58.7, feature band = 56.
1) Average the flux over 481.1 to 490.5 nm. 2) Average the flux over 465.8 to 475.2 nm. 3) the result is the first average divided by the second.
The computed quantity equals 1.0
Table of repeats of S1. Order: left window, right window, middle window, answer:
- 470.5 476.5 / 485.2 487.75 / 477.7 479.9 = 0.21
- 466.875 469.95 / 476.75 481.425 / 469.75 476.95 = -0.14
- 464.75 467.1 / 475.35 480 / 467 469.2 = 0.07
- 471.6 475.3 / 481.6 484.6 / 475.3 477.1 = -0.04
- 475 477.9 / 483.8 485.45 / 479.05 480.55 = 0.09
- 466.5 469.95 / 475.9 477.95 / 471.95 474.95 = 0.11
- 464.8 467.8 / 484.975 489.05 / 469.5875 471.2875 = 0.02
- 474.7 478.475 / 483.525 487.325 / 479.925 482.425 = 0.23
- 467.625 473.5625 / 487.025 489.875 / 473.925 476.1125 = -0.03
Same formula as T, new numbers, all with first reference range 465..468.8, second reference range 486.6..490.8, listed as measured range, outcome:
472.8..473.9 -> 0.08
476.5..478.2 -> -0.03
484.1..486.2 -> -0.24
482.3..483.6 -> -0.04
